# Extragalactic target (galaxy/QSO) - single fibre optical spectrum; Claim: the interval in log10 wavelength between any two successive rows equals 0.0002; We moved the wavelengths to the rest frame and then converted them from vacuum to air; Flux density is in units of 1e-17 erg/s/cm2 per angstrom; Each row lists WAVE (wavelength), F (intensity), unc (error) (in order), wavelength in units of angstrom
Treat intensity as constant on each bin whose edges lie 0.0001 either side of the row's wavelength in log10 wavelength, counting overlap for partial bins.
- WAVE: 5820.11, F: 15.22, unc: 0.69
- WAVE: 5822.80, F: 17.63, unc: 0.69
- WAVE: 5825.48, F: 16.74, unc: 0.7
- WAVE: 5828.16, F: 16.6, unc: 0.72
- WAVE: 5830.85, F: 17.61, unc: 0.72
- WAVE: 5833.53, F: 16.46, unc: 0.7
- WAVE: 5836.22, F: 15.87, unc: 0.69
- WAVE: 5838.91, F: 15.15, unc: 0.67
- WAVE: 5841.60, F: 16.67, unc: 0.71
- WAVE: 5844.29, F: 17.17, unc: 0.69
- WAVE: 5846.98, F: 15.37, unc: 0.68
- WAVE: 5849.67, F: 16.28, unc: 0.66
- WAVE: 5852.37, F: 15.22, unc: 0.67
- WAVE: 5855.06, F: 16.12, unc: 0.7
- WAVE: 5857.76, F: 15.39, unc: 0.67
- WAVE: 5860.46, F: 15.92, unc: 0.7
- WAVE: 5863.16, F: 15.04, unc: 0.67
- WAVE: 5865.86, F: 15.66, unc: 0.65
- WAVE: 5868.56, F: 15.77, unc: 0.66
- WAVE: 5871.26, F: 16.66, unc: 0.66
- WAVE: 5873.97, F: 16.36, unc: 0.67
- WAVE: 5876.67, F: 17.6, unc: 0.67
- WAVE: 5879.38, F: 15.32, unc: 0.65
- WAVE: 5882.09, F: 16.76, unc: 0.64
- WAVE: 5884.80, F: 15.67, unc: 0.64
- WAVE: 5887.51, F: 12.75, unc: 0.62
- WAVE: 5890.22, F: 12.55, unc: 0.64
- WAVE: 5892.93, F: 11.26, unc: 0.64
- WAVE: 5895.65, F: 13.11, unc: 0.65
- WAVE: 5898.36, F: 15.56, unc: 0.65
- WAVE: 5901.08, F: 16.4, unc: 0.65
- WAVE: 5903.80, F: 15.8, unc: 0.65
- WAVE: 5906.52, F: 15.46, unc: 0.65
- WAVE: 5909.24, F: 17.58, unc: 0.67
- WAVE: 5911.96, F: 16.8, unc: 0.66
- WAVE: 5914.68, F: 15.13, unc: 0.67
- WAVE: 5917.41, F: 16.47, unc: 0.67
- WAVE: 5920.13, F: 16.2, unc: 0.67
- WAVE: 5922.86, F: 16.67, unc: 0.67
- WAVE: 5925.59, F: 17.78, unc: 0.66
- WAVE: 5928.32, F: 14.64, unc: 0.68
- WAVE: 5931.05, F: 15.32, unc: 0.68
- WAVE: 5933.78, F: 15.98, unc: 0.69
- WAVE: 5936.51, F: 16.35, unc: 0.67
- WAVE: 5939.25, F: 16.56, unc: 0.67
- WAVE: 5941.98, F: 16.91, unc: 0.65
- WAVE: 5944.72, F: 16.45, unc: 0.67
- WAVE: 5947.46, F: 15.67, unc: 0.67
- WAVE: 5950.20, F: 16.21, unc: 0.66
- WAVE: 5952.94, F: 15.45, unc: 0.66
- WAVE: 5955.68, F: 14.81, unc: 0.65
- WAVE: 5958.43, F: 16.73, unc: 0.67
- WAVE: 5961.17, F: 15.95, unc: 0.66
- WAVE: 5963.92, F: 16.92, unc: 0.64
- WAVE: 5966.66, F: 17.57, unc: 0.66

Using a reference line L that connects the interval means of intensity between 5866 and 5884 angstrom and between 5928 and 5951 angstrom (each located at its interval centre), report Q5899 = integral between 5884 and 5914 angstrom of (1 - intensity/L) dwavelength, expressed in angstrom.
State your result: 2.6 angstrom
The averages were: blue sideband 16.3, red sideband 16.1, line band 14.8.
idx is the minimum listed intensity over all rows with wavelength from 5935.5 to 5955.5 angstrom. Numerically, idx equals 15.45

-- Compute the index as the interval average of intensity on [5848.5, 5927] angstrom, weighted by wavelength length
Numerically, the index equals 15.6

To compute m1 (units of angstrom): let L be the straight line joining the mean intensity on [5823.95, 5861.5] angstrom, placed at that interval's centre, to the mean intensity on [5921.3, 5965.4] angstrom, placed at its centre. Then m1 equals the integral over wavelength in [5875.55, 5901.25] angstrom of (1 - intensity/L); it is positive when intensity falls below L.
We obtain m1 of 2.5 angstrom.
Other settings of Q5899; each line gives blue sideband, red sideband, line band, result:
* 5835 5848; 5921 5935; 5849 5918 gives 2.60 angstrom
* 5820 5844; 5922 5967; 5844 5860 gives 0.61 angstrom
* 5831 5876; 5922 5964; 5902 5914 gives -0.19 angstrom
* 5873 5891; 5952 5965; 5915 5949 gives -1.00 angstrom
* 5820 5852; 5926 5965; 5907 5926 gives -0.49 angstrom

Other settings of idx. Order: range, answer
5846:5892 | 12.55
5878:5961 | 11.26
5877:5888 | 12.75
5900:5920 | 15.13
